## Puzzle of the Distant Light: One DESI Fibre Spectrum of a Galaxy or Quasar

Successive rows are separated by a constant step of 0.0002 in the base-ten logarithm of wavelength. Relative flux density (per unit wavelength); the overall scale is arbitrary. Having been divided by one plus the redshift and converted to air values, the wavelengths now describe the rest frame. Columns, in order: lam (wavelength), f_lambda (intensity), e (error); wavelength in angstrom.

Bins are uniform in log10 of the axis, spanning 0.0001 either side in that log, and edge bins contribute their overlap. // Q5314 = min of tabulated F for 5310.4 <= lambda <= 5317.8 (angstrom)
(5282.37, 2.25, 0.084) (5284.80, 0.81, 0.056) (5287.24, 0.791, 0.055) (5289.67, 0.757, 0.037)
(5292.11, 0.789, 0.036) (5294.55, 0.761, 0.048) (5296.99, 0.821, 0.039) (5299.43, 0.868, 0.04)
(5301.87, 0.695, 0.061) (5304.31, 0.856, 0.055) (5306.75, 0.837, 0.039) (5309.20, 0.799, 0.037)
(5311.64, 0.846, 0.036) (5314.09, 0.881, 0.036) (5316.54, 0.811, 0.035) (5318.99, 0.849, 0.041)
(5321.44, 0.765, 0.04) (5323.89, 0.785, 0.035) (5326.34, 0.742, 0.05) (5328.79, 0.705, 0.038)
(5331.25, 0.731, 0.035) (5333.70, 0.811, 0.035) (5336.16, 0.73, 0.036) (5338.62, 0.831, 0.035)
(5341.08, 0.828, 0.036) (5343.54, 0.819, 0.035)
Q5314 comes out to 0.811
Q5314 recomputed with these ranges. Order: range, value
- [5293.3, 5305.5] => 0.695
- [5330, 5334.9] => 0.731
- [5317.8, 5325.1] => 0.765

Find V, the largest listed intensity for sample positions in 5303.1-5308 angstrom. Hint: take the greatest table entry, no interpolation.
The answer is 0.856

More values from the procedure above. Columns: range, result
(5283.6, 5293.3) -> 0.81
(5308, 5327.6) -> 0.881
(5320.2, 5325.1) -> 0.785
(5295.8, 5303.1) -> 0.868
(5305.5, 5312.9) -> 0.846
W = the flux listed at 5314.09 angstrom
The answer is 0.881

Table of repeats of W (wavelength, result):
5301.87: 0.695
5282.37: 2.25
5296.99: 0.821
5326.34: 0.742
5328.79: 0.705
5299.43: 0.868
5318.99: 0.849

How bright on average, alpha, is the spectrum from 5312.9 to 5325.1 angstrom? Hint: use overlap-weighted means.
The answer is 0.818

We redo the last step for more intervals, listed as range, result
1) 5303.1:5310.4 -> 0.83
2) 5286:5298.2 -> 0.783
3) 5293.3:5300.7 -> 0.815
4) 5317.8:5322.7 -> 0.807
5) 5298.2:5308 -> 0.814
